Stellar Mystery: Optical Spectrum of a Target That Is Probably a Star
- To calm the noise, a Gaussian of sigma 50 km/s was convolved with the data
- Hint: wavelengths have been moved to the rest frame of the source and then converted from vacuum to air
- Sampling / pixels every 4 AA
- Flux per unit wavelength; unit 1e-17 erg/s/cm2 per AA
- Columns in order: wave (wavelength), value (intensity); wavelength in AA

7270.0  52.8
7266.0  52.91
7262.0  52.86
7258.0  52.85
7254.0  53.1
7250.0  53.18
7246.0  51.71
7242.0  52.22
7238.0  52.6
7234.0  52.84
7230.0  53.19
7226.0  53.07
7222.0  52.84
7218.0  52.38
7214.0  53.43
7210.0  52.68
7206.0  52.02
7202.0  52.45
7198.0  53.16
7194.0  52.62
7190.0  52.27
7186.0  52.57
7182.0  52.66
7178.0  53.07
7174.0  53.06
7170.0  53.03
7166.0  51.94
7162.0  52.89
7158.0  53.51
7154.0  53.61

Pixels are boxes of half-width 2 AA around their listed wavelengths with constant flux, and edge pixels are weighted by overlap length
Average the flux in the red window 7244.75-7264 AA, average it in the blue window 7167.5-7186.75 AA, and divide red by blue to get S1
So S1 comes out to 1.00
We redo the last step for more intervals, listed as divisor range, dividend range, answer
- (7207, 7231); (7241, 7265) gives 1.00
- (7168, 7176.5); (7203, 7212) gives 0.99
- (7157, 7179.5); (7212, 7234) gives 1.00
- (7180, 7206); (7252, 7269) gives 1.01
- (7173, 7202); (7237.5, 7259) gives 1.00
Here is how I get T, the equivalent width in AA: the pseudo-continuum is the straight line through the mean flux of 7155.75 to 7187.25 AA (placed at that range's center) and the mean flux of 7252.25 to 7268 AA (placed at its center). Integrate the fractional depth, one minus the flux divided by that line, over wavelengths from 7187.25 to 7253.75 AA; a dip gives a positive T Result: 0.3 AA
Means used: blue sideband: 52.9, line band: 52.7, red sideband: 52.9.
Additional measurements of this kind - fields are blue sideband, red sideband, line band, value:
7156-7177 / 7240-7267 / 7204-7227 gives 0.02 AA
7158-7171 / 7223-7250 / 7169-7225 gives -0.04 AA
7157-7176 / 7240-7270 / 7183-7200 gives 0.05 AA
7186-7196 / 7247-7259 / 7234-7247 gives 0.13 AA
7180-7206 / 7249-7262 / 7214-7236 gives -0.05 AA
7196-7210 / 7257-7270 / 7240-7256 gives 0.07 AA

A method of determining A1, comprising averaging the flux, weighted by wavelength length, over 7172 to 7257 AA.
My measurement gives 52.7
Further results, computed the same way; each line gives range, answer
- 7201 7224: 52.6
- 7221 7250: 52.7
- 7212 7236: 53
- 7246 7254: 52.8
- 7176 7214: 52.7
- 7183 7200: 52.7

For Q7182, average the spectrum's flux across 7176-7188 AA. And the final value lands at 52.8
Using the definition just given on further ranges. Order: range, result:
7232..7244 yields 52.6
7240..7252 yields 52.4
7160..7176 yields 52.7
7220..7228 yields 53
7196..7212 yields 52.6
